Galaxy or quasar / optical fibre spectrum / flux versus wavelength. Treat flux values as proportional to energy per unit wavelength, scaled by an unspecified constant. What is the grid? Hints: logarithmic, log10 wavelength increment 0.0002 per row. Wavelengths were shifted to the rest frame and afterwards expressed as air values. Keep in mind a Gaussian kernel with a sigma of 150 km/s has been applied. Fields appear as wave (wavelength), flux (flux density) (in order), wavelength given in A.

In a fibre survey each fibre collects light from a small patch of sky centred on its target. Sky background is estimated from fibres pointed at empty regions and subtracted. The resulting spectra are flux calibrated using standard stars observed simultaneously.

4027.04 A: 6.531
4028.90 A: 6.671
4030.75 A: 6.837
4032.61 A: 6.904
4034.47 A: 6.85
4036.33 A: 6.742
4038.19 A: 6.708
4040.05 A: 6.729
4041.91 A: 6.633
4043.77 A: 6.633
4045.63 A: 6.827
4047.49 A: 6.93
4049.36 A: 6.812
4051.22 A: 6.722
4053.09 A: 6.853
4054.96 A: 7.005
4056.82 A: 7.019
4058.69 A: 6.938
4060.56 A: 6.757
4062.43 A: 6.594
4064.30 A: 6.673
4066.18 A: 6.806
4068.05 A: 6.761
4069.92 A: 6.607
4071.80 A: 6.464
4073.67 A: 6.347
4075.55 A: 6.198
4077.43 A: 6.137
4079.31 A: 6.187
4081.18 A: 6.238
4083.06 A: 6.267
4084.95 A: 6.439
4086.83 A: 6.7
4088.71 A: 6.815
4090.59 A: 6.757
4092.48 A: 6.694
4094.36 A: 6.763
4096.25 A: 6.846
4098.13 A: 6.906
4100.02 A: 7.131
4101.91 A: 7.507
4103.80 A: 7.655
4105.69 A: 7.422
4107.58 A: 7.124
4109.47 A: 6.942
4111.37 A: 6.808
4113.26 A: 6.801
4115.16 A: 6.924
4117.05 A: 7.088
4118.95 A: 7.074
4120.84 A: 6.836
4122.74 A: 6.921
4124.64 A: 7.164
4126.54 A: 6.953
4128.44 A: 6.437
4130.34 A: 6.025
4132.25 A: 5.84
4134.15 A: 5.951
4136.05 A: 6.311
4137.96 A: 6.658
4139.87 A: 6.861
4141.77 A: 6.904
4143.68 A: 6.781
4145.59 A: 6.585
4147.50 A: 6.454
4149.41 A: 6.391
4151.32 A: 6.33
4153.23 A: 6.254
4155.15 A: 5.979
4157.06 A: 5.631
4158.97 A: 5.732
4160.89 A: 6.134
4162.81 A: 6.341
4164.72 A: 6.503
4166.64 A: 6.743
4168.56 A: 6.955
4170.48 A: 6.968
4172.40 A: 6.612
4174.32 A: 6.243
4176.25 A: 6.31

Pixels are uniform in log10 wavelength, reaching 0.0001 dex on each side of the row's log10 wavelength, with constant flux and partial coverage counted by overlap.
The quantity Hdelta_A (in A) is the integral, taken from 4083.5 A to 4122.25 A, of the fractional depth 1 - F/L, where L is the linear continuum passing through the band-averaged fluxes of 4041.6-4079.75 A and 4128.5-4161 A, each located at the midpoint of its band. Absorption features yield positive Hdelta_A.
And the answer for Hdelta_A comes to -2.8 A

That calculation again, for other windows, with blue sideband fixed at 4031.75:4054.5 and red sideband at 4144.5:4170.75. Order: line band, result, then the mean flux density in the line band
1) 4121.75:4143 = -0.4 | 6.55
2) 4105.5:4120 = -1.1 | 7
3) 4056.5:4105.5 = -0.5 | 6.71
